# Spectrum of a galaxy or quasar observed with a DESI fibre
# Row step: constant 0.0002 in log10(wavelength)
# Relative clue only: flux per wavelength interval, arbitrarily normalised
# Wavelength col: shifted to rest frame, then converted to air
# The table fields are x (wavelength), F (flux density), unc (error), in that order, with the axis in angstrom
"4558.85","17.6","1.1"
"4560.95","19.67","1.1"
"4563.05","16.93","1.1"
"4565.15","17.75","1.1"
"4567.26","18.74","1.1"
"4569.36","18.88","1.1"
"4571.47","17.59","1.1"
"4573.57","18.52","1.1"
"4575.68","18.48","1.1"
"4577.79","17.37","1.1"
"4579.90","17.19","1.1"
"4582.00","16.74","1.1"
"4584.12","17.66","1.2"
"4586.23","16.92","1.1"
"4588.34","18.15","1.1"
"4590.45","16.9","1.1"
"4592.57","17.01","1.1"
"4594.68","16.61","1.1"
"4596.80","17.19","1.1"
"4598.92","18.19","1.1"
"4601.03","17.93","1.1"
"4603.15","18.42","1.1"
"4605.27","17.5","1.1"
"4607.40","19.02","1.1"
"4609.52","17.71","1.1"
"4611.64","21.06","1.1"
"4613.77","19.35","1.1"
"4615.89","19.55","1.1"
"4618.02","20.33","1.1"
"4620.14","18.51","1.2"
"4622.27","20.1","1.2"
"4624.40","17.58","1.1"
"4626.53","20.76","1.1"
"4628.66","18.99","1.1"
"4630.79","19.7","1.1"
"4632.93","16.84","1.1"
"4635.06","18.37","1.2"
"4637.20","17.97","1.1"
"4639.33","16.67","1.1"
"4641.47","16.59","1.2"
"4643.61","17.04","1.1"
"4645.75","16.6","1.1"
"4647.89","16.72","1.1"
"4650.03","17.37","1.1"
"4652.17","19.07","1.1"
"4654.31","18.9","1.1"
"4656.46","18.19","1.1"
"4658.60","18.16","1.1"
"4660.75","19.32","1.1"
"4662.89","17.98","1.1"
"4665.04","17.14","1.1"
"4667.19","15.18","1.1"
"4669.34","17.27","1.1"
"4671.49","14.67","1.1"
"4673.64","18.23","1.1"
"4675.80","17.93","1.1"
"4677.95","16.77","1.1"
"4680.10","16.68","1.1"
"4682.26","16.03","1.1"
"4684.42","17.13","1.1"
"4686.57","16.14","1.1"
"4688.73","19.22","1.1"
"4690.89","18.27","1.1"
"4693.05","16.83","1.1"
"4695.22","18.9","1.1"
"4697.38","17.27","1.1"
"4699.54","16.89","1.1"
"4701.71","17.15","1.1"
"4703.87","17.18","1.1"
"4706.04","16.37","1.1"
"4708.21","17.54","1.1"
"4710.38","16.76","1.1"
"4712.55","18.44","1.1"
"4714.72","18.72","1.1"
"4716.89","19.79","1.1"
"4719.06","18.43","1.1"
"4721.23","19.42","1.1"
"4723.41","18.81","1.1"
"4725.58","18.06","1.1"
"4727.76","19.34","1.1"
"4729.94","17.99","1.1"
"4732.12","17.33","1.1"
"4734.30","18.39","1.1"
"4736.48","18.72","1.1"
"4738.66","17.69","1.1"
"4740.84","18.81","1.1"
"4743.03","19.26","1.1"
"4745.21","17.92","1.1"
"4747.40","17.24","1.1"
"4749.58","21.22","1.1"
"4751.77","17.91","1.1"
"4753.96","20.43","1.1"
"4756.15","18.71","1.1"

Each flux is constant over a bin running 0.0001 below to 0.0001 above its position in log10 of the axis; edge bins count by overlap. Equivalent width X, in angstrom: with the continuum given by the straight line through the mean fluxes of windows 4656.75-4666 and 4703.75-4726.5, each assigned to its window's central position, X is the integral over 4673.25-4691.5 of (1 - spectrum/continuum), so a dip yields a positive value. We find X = 0.9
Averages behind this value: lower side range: 18.2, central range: 17.3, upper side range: 18.2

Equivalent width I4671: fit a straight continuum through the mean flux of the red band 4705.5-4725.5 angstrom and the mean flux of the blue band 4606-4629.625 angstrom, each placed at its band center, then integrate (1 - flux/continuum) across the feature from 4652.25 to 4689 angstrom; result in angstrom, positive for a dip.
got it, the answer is 2.8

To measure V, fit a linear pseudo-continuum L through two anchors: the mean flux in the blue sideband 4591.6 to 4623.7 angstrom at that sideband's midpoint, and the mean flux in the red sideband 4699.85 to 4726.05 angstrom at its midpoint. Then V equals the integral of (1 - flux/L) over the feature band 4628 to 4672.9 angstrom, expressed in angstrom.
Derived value 1.9 angstrom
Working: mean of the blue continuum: 18.6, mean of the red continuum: 18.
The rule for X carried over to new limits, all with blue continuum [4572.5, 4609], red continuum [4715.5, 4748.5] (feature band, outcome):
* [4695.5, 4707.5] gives 0.8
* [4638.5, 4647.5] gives 0.6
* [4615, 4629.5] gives -1.3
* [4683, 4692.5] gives 0.3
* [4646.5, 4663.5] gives -0.2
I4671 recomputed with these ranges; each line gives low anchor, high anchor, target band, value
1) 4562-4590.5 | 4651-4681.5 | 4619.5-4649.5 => -0.7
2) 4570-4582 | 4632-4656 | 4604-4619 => -1.3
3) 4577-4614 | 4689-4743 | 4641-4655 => 0.4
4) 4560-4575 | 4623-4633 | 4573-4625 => 1.4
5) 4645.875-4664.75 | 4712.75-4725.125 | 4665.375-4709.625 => 3.5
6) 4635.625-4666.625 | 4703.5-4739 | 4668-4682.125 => 0.8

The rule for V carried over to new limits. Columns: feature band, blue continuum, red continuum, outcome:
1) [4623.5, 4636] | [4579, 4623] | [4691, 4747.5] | -0.4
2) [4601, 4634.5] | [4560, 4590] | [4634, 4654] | -2.6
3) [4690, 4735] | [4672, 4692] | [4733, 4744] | 0.0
